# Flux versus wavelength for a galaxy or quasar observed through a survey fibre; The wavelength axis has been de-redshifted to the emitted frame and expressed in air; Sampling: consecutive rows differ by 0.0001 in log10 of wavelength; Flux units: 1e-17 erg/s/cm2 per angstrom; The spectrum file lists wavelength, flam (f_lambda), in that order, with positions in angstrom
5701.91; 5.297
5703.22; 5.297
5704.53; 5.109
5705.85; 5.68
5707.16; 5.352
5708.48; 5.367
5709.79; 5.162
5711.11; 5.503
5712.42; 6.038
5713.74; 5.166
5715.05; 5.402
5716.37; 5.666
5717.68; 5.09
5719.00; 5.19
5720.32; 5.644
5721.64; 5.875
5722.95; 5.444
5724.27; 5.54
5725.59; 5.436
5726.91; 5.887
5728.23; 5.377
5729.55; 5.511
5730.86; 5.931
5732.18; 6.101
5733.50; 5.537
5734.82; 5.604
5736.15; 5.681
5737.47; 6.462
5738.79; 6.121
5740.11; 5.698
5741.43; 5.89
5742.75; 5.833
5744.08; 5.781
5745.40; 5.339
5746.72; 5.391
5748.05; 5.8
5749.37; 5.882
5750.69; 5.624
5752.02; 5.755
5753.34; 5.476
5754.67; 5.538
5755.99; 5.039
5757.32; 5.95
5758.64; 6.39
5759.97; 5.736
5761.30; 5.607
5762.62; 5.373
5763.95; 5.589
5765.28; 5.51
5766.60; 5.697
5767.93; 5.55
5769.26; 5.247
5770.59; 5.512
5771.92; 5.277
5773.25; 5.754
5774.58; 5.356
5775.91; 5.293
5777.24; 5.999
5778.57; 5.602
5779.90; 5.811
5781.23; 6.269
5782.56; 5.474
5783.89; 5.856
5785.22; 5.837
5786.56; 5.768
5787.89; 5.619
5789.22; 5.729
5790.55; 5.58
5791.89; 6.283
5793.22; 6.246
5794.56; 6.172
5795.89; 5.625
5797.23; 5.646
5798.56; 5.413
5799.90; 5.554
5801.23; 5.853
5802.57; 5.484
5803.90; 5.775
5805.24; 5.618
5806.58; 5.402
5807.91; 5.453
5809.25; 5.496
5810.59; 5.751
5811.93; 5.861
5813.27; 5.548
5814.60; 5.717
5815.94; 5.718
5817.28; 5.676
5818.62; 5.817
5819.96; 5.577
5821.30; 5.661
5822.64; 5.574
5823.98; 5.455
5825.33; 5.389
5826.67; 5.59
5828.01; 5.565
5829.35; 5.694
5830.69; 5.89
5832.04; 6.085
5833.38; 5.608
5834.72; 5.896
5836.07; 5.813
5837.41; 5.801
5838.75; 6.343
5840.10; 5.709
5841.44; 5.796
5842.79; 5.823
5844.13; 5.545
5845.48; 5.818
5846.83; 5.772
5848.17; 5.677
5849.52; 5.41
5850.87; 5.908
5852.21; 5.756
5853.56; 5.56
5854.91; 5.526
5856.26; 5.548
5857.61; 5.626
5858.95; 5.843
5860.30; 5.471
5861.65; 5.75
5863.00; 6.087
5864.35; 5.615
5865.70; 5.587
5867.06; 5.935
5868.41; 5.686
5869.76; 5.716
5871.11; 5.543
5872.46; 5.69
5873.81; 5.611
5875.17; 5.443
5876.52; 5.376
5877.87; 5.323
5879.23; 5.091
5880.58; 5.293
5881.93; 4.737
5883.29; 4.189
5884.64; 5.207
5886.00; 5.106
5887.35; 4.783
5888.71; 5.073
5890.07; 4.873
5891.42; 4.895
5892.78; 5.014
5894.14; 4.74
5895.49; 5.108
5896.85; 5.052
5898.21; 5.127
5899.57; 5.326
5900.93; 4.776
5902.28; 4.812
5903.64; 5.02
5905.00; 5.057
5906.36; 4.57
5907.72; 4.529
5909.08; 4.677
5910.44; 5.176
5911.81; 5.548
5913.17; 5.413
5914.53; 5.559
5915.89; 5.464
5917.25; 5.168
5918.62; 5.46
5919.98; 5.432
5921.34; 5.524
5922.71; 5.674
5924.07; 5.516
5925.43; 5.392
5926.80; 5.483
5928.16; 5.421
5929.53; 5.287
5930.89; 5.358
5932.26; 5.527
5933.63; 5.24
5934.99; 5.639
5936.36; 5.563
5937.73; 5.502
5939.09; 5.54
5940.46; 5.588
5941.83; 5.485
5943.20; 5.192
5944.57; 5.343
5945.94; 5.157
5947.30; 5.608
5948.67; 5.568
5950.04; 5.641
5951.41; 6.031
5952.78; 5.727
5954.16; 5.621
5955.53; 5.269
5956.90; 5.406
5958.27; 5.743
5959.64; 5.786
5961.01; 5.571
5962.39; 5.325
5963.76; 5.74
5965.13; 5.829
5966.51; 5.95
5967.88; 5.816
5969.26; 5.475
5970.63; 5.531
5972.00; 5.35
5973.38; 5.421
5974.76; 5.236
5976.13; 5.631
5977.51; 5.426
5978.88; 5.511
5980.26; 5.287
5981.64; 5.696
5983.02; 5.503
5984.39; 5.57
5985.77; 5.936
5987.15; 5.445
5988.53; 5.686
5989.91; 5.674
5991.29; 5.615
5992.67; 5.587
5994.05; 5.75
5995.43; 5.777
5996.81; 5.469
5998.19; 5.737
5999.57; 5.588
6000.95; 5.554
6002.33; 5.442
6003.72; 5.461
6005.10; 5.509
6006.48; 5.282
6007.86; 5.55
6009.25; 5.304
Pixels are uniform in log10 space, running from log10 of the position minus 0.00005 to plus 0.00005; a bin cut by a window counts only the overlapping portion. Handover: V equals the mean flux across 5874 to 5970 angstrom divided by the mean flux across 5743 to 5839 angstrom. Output 0.94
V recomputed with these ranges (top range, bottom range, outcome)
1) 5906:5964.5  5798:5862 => 0.96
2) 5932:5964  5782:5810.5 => 0.97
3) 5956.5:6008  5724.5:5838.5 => 0.98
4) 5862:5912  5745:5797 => 0.91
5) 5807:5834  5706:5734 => 1.02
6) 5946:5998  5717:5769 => 0.99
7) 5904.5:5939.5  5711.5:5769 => 0.94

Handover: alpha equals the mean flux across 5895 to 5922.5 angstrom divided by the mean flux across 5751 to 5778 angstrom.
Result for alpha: 0.92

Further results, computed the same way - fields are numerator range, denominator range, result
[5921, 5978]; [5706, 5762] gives 0.98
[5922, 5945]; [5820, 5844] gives 0.95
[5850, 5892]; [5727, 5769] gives 0.95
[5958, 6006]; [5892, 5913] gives 1.12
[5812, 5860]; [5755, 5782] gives 1.01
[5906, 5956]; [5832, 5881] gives 0.95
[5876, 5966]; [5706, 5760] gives 0.94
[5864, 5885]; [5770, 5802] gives 0.94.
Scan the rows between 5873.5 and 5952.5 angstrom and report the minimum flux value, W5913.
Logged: 4.189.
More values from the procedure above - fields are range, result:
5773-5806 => 5.293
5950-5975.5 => 5.236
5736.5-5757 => 5.039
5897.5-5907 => 4.57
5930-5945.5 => 5.192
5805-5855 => 5.389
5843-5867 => 5.41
